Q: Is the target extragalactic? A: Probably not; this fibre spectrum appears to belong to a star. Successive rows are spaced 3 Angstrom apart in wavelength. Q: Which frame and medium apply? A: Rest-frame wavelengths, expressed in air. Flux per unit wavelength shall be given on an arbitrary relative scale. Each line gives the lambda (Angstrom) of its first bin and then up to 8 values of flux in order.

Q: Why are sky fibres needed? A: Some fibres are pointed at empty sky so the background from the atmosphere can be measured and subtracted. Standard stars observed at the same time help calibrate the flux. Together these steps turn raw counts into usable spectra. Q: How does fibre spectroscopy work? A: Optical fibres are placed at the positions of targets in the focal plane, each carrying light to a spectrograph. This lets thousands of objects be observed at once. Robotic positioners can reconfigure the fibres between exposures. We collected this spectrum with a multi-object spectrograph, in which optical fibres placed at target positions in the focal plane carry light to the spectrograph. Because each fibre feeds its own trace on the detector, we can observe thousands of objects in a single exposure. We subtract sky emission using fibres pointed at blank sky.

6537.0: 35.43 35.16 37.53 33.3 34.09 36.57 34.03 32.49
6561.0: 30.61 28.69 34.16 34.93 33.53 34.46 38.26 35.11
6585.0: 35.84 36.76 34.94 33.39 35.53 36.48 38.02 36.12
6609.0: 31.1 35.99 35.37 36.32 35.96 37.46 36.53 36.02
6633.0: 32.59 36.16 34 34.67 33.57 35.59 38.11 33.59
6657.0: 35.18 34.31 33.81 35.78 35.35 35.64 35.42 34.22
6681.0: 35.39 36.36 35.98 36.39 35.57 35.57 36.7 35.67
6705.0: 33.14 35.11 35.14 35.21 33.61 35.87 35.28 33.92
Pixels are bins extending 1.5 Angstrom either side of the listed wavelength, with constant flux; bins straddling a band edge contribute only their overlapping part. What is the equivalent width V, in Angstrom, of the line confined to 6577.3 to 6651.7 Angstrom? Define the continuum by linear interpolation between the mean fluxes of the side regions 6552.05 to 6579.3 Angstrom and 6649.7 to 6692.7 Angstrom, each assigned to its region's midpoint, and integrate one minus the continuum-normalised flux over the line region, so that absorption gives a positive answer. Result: -2.7 Angstrom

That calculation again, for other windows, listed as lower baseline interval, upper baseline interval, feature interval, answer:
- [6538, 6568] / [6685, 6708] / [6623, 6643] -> -0.3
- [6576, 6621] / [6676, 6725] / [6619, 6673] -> 0.4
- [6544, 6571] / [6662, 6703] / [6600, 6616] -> -0.6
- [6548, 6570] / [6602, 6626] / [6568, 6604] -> -1.2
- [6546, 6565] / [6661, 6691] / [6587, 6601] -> -0.7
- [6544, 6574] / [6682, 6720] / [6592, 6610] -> -0.7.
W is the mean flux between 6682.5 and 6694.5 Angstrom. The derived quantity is 36.1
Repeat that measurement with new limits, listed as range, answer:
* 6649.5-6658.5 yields 35.6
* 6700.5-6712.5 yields 34.8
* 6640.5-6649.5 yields 34.6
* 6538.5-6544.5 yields 36.3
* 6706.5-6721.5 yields 35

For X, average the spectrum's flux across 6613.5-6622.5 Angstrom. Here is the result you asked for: 35.9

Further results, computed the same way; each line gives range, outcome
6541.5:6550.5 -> 35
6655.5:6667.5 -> 34.8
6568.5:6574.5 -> 34.2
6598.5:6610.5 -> 35.4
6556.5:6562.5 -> 31.6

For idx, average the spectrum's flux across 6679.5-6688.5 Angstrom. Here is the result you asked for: 35.9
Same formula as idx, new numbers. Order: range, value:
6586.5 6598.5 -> 35.2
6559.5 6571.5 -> 32.1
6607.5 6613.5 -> 33.5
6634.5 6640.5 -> 35.1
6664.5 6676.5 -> 35.5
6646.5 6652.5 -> 36.9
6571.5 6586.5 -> 35.4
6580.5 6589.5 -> 35.9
